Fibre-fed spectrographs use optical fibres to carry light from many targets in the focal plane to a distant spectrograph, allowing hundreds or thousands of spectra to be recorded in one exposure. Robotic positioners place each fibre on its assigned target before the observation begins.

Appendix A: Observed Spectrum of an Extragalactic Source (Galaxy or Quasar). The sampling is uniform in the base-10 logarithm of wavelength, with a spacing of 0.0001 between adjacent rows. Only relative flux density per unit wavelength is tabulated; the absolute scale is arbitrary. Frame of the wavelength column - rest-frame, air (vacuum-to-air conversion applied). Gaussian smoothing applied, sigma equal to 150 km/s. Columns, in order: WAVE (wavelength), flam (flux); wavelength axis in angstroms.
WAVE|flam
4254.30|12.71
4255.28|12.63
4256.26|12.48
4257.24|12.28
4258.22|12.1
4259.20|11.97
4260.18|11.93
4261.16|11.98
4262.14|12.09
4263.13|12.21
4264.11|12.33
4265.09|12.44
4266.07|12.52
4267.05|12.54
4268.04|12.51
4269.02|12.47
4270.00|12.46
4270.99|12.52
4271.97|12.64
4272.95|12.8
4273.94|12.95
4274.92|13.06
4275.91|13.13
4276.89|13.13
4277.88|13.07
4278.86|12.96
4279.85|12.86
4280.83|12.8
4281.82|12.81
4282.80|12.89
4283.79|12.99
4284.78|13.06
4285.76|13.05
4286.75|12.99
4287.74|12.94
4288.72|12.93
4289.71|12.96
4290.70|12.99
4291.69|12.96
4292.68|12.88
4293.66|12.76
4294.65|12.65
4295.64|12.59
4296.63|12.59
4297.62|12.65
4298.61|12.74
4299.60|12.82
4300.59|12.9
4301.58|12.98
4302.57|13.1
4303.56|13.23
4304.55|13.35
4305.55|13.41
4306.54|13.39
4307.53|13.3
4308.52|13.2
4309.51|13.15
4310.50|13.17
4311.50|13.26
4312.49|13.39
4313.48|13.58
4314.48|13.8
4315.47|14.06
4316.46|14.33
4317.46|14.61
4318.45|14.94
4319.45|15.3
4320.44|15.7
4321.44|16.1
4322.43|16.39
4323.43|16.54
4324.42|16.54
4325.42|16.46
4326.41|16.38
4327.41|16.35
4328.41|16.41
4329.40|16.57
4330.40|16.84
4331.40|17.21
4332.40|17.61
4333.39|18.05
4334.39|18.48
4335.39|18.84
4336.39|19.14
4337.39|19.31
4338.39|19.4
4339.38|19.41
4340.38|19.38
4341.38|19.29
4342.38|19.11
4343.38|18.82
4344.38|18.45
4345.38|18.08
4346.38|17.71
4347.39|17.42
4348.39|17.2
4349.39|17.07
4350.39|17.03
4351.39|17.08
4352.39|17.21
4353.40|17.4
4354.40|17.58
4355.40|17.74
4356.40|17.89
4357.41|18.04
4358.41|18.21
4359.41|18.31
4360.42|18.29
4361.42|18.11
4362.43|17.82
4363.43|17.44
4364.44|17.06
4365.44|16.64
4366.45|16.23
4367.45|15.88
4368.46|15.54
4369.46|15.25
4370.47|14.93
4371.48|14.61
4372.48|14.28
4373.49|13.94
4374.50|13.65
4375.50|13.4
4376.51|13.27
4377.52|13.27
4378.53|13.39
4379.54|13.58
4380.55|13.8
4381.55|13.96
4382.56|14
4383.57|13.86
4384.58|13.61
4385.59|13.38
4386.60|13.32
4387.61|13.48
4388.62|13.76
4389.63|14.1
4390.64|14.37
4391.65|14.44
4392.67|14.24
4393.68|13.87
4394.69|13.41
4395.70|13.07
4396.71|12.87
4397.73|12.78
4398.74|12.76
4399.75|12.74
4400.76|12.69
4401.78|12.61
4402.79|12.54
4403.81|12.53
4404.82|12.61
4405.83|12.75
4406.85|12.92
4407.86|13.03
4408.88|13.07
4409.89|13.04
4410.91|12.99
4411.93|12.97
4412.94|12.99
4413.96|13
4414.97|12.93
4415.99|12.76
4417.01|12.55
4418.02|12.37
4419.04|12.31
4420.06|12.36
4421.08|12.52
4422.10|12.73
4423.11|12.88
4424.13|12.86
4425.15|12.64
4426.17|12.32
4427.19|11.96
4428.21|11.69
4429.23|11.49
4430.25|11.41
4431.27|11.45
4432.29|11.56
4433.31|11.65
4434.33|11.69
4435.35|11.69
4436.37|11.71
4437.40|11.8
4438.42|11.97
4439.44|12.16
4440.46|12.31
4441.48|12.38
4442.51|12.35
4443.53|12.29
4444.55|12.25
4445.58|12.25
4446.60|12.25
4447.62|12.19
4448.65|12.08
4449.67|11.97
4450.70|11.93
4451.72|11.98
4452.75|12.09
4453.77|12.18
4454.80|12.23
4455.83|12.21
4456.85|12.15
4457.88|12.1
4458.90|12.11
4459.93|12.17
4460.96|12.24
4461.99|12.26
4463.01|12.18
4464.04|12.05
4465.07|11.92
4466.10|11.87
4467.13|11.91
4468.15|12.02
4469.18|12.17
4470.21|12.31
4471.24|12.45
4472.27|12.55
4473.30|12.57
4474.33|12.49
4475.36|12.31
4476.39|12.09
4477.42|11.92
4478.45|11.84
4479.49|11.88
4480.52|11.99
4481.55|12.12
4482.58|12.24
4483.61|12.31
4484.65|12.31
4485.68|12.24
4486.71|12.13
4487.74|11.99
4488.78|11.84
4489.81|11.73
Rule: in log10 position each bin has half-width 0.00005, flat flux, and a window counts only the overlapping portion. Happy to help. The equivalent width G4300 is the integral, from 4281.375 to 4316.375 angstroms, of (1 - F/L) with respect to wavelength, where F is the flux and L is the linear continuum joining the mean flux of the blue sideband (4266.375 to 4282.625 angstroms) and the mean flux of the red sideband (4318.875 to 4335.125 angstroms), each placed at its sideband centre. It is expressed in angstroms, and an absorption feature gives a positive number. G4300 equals 3.59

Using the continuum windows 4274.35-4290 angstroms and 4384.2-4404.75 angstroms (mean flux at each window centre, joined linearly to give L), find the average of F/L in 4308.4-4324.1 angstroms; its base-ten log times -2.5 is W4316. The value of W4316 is -0.11 mag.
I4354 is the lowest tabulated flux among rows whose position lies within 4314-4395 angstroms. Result 13.27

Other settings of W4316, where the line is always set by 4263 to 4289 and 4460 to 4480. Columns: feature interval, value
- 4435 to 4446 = 0.01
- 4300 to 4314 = -0.05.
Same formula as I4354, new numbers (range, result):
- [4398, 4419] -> 12.37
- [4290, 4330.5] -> 12.59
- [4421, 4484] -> 11.41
